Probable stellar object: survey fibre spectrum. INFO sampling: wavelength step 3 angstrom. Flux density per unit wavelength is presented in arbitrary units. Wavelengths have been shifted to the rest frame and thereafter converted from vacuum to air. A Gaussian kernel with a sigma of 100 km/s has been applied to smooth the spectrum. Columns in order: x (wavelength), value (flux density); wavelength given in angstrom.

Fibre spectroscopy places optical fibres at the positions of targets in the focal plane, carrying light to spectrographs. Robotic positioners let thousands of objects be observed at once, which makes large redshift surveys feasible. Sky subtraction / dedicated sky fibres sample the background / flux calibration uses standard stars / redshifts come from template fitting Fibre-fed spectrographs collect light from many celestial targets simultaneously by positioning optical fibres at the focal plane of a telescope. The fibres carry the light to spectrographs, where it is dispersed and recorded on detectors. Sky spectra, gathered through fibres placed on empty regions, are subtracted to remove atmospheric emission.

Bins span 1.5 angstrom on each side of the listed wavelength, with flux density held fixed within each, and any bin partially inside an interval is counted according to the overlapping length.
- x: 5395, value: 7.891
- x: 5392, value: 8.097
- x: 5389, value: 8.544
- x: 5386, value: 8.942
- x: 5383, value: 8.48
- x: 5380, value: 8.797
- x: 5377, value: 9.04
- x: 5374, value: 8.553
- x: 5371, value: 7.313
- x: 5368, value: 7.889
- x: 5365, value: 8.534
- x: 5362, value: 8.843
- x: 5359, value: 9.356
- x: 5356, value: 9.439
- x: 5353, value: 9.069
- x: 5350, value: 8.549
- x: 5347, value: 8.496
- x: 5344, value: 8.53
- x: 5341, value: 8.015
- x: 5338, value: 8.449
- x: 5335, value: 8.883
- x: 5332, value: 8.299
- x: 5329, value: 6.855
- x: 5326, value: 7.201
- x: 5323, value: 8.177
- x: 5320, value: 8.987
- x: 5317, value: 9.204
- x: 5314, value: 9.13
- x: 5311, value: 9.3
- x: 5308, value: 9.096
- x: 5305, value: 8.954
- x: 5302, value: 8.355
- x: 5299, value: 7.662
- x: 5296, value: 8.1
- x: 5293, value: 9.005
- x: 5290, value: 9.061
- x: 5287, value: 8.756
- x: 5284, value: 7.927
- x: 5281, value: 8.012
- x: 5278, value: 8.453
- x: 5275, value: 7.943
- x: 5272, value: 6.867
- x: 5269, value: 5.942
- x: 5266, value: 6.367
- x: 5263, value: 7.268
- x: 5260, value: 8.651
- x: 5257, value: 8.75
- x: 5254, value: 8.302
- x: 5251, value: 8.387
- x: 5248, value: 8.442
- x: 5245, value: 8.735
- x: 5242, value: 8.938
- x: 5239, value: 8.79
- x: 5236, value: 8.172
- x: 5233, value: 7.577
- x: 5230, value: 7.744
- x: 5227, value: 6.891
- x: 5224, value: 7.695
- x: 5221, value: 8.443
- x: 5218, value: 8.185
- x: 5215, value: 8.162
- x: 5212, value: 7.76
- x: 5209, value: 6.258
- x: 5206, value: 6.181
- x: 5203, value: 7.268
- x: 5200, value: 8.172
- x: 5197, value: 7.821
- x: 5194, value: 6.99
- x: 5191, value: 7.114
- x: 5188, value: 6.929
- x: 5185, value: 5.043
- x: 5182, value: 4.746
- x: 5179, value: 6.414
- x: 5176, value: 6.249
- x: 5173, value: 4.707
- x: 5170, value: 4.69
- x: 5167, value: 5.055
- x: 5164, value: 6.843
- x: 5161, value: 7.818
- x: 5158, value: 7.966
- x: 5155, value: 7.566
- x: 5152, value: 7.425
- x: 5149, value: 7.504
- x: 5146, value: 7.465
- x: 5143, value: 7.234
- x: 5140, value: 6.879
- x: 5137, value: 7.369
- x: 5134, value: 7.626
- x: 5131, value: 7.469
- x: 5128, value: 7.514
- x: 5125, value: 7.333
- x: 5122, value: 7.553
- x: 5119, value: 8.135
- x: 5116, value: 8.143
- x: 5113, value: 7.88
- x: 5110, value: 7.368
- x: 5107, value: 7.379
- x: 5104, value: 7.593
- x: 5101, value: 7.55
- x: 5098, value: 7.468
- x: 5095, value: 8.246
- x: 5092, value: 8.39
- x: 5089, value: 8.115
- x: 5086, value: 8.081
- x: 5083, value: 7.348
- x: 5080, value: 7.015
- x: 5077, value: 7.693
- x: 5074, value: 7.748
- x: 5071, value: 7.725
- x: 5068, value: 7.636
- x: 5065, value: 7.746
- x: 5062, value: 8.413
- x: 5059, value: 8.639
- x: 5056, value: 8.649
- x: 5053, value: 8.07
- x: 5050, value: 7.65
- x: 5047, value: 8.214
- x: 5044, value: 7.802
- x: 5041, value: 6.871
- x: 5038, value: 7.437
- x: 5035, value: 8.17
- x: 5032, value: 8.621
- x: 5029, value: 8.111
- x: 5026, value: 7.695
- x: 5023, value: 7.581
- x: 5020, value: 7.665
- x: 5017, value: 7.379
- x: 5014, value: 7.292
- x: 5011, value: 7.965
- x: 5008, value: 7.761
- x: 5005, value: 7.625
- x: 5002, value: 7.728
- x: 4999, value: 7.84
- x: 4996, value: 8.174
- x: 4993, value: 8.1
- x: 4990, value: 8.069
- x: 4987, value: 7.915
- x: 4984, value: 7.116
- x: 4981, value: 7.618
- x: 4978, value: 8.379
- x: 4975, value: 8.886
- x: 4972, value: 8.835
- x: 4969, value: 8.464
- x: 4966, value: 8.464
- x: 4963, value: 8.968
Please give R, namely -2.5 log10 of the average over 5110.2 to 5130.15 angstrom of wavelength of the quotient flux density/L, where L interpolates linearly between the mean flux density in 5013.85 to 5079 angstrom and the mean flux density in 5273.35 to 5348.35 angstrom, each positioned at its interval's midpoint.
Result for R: 0.04 mag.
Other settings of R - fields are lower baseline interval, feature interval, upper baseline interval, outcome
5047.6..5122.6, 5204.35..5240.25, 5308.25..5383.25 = 0.079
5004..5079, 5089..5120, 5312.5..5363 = 0.023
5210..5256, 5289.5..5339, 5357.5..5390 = -0.015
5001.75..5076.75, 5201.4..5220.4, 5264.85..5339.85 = 0.102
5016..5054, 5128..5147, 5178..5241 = 0.020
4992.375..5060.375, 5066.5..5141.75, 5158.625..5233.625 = -0.037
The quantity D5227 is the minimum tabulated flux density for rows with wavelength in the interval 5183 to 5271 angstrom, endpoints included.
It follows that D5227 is 5.043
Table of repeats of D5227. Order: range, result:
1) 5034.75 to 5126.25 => 6.871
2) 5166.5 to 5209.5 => 4.69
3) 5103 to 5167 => 5.055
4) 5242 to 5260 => 8.302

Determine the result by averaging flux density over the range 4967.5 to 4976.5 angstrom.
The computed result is 8.73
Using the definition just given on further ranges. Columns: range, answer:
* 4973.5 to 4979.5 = 8.63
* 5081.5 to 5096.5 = 8.04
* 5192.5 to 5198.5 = 7.41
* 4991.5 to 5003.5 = 7.96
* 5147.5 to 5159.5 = 7.62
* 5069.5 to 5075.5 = 7.74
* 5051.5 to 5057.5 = 8.36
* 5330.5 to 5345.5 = 8.44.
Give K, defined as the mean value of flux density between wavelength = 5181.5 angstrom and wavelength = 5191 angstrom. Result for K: 5.9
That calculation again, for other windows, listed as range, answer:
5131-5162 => 7.48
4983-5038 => 7.82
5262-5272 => 6.54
